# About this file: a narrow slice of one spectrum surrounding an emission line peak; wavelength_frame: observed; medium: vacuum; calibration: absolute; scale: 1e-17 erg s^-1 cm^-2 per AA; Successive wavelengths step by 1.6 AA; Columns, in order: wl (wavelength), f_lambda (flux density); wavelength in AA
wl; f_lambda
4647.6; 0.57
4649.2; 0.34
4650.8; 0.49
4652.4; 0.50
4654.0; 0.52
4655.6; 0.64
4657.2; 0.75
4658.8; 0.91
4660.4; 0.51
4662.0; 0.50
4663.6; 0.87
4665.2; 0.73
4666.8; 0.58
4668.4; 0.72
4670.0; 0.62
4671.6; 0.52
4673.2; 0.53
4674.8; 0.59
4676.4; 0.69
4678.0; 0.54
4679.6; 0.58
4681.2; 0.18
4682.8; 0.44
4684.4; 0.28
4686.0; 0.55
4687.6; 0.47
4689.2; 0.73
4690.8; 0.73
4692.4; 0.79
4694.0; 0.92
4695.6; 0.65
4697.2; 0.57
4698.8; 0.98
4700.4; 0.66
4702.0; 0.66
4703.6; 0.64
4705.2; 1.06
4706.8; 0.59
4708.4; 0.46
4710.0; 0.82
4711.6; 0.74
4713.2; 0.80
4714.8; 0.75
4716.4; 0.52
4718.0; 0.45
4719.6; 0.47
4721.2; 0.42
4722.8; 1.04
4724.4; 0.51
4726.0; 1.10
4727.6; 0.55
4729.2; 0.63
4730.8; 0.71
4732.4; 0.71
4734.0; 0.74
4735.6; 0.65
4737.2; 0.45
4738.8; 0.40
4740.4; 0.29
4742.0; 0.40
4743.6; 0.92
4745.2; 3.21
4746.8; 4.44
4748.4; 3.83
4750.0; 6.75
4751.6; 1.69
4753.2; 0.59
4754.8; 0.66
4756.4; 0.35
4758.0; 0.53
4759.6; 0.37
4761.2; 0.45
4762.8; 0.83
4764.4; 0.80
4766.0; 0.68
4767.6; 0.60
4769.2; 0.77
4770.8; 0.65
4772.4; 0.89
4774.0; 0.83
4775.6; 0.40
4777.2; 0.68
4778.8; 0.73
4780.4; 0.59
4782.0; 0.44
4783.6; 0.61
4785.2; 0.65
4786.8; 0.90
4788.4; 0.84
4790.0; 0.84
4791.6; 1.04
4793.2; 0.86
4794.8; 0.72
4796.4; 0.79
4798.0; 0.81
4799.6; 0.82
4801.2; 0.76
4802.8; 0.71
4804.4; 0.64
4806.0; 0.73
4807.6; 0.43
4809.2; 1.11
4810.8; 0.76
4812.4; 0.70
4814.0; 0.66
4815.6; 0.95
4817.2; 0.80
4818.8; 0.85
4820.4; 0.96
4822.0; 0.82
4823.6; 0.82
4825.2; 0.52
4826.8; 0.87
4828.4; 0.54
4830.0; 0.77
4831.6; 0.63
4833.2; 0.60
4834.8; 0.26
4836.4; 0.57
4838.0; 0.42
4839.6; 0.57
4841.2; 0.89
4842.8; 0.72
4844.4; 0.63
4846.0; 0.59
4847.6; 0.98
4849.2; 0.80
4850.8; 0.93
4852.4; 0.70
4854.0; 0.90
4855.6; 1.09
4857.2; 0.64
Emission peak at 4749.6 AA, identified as [O II]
